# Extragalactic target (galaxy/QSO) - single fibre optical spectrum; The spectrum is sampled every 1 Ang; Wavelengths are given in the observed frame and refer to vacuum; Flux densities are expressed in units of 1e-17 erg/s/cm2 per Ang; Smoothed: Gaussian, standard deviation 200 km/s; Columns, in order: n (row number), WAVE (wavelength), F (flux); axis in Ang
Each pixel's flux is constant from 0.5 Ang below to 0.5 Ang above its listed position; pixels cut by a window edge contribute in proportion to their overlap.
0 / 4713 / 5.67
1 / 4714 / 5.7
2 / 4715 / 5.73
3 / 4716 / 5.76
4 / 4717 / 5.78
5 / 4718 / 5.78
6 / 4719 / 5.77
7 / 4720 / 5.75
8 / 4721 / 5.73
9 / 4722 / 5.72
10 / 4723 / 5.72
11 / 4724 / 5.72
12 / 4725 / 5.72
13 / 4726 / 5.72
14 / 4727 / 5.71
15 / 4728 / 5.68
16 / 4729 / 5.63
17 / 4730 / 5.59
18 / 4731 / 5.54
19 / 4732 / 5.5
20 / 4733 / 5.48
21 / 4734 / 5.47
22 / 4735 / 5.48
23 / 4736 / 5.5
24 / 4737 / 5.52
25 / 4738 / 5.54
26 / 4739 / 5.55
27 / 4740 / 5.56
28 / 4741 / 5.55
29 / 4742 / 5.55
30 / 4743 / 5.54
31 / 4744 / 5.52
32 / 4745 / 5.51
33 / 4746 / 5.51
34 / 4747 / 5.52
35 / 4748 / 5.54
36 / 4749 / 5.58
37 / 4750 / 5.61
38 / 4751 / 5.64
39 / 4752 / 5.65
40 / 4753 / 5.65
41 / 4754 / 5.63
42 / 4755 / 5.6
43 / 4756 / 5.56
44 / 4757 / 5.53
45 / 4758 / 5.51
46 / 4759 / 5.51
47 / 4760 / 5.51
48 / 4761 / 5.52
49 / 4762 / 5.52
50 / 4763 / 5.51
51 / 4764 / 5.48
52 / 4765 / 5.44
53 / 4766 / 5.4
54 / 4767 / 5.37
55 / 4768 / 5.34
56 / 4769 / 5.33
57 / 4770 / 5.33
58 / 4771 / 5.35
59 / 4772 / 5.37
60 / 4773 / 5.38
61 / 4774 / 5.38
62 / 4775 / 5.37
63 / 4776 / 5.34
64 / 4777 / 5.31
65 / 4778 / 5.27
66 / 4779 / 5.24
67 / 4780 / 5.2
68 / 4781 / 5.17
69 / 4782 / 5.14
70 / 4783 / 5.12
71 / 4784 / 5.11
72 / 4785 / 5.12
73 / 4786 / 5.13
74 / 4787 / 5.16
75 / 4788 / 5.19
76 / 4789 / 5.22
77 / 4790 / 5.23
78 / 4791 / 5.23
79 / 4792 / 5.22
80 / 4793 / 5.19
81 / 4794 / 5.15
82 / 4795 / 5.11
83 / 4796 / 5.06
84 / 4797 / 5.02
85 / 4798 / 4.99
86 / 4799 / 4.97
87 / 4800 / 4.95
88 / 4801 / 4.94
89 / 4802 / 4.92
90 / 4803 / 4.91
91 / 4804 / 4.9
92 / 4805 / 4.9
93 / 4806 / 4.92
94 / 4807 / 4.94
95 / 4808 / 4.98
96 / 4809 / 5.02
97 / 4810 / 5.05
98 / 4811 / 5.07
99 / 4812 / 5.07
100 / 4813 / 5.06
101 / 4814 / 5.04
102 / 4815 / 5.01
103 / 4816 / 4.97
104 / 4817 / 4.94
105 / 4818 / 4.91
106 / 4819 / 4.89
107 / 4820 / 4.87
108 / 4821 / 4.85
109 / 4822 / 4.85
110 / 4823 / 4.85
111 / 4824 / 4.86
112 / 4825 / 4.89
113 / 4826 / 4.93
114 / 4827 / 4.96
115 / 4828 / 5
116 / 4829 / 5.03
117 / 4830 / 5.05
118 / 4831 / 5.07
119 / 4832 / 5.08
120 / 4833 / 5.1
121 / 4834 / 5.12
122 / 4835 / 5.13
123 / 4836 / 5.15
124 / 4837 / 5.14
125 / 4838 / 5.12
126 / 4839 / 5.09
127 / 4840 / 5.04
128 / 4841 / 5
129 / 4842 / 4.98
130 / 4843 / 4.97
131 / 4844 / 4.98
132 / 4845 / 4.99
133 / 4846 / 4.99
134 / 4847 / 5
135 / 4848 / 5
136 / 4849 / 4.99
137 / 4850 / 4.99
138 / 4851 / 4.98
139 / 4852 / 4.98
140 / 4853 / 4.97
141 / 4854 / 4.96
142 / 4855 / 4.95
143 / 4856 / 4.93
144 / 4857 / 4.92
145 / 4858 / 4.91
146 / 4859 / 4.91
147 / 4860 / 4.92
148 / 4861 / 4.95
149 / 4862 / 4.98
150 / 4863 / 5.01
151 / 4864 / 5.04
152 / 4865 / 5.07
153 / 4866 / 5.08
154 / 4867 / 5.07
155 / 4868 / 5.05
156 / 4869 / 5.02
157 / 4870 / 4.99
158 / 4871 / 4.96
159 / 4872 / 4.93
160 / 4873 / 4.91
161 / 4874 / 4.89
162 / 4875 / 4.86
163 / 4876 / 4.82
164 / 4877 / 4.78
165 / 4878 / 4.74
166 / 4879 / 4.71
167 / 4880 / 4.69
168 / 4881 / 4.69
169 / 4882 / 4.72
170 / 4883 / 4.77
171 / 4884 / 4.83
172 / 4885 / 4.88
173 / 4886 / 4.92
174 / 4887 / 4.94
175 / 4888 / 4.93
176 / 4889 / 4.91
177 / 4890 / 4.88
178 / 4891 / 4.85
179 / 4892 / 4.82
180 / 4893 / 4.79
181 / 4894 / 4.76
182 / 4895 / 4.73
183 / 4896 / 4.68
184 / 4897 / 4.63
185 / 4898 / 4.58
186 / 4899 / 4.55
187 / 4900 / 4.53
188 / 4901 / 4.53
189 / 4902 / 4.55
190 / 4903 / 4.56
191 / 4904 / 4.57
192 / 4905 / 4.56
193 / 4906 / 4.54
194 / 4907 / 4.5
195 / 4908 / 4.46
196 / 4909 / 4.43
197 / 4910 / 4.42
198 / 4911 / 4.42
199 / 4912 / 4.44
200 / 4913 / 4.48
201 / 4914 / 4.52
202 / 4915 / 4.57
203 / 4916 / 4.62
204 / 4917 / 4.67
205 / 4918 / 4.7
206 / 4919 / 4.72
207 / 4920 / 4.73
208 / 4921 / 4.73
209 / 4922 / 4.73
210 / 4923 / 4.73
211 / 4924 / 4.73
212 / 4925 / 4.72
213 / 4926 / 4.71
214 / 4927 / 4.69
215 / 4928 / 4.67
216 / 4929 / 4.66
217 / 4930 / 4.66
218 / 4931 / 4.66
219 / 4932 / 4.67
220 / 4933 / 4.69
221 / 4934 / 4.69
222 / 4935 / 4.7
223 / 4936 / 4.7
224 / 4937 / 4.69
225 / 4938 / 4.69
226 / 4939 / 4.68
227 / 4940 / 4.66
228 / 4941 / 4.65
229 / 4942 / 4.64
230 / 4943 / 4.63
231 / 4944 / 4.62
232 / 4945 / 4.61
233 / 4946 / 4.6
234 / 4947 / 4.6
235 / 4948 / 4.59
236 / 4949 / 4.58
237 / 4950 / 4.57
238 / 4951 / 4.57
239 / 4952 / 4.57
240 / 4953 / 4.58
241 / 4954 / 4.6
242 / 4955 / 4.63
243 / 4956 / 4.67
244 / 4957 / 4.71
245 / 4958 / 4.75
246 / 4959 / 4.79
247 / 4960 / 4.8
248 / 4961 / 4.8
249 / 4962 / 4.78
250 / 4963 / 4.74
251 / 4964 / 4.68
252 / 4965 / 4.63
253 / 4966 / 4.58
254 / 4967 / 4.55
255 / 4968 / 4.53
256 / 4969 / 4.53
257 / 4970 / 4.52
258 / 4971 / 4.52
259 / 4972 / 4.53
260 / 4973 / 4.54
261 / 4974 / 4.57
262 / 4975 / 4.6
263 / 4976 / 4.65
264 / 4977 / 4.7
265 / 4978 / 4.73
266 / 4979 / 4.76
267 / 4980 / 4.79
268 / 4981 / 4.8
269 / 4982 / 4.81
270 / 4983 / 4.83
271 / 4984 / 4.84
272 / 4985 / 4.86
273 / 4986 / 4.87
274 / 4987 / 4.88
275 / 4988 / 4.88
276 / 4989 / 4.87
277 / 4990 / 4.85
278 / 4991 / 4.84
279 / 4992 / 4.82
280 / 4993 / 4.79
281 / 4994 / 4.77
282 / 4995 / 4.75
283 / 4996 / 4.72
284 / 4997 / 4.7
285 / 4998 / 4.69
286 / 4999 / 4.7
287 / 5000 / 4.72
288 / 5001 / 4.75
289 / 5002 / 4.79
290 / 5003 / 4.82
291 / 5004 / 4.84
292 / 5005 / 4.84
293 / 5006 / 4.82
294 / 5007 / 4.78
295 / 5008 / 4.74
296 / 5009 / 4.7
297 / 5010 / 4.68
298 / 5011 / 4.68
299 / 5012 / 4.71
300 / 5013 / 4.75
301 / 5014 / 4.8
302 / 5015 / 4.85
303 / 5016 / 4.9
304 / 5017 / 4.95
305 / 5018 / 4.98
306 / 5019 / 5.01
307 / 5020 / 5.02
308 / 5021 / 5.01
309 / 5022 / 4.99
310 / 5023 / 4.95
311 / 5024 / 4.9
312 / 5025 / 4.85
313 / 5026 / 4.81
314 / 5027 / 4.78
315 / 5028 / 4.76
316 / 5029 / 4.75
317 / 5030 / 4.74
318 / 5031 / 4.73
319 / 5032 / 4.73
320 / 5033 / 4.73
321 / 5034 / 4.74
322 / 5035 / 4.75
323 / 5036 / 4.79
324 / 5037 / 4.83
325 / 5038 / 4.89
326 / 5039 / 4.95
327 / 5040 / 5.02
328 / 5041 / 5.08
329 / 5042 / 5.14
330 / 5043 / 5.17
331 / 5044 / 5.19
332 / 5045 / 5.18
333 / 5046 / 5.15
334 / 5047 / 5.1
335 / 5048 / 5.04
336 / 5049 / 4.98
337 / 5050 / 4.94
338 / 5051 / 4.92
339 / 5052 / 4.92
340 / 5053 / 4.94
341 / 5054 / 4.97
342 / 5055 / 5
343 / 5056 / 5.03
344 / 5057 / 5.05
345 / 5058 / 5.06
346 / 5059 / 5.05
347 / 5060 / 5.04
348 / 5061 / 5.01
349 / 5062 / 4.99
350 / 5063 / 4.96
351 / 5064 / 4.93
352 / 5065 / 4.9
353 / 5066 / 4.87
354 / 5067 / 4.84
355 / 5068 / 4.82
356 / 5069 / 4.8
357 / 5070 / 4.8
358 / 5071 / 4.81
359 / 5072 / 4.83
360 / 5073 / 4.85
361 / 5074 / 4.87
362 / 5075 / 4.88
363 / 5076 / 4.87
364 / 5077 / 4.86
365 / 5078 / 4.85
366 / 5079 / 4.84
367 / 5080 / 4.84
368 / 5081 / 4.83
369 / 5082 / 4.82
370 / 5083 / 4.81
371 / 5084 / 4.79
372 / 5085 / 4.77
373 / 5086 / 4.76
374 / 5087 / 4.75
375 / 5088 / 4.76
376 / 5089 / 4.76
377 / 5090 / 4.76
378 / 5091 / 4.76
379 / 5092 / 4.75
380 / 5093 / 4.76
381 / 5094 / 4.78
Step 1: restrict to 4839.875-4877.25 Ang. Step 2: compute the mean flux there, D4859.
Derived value 4.97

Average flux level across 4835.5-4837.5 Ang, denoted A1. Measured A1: 5.14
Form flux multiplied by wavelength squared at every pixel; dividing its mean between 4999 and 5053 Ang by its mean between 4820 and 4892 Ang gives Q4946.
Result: 1.1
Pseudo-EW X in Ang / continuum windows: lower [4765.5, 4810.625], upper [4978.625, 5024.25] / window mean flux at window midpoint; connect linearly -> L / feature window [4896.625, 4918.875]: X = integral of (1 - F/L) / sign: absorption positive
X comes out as 1.9 Ang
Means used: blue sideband 5.15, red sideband 4.82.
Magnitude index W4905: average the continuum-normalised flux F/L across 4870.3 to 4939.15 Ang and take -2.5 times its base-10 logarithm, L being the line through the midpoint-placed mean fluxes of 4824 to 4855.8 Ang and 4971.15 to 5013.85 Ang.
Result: 0.05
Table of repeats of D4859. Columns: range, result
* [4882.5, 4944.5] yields 4.67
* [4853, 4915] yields 4.78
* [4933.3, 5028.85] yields 4.73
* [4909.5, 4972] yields 4.64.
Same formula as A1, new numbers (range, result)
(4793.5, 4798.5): 5.07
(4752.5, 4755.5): 5.63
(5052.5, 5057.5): 5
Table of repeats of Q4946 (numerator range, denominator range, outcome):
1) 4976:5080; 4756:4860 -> 1.04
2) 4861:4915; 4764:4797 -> 0.95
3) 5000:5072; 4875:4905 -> 1.10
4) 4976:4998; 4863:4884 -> 1.03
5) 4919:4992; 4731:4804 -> 0.95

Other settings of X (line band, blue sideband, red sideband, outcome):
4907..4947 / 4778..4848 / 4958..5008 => 1.7 Ang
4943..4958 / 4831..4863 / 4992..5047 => 0.9 Ang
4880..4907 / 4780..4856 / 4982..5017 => 1.2 Ang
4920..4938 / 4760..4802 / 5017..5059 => 1.3 Ang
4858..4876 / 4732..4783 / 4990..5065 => 0.9 Ang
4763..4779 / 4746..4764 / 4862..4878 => 0.3 Ang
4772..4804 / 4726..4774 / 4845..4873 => 1.1 Ang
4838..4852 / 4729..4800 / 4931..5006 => 0.3 Ang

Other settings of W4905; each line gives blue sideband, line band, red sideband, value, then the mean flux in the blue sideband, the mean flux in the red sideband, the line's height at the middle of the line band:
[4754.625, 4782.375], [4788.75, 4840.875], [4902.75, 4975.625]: 0.04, 5.39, 4.63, 5.18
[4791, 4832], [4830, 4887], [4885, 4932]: -0.03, 4.99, 4.66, 4.83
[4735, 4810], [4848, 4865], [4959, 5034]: 0.03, 5.31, 4.77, 5.11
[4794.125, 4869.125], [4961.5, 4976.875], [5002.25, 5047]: 0.07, 4.99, 4.88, 4.91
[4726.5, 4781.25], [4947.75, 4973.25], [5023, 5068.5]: 0.10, 5.48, 4.93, 5.09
